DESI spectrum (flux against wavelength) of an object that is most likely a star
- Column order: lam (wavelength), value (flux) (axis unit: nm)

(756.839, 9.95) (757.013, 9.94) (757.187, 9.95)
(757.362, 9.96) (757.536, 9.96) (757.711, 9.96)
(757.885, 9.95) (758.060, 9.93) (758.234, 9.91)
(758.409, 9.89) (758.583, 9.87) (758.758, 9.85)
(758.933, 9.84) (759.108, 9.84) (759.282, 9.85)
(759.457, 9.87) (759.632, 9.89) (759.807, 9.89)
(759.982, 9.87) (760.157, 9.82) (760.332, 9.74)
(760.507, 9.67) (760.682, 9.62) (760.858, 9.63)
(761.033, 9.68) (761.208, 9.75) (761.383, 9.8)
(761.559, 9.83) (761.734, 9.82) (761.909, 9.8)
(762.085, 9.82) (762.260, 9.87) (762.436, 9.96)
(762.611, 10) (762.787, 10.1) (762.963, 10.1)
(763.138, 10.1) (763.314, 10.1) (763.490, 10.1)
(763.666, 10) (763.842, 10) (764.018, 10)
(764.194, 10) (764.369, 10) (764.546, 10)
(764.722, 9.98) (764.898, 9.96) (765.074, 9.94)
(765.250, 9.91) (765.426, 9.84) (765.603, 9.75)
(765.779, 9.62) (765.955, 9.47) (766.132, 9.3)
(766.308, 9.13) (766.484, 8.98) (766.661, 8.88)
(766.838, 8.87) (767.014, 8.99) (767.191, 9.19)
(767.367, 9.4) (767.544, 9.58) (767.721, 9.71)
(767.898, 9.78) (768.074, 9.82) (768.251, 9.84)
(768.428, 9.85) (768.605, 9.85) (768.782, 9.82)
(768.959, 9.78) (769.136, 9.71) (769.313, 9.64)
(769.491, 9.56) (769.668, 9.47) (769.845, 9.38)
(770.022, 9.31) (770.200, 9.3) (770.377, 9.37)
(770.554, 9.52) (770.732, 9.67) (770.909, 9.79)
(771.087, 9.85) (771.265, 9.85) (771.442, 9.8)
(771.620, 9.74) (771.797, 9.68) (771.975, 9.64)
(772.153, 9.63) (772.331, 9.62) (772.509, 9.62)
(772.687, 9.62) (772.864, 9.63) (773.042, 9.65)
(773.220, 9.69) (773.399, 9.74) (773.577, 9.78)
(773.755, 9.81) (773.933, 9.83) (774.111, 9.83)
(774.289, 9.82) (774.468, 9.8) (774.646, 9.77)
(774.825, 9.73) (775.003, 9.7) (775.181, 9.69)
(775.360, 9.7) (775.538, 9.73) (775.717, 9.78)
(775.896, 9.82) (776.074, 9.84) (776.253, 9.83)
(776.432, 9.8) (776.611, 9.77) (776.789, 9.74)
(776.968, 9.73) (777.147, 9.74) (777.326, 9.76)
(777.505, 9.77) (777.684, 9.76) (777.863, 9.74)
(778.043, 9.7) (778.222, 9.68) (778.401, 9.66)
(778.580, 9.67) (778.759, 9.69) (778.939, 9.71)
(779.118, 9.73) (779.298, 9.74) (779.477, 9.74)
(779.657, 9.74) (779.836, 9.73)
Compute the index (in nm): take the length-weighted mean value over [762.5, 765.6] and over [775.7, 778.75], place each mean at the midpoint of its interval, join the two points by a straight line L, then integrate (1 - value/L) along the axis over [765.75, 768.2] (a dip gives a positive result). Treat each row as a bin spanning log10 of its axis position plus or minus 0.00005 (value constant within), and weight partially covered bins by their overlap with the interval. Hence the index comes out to 0.15 nm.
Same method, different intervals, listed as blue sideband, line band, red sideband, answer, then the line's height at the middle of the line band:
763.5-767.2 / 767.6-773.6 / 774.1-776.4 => 0.02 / 9.7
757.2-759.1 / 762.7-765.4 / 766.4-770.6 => -0.10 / 9.67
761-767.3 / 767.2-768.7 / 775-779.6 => 0.01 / 9.74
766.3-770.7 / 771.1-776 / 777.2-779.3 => -0.07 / 9.6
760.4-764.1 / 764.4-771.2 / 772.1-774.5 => 0.16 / 9.8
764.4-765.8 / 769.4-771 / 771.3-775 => 0.05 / 9.78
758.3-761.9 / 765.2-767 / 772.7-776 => 0.08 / 9.78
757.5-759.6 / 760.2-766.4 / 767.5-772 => -0.03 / 9.8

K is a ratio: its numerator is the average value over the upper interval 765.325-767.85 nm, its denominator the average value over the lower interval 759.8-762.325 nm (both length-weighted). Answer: 0.96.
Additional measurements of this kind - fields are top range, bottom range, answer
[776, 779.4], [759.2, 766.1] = 0.99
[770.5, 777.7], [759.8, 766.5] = 0.99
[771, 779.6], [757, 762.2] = 0.99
